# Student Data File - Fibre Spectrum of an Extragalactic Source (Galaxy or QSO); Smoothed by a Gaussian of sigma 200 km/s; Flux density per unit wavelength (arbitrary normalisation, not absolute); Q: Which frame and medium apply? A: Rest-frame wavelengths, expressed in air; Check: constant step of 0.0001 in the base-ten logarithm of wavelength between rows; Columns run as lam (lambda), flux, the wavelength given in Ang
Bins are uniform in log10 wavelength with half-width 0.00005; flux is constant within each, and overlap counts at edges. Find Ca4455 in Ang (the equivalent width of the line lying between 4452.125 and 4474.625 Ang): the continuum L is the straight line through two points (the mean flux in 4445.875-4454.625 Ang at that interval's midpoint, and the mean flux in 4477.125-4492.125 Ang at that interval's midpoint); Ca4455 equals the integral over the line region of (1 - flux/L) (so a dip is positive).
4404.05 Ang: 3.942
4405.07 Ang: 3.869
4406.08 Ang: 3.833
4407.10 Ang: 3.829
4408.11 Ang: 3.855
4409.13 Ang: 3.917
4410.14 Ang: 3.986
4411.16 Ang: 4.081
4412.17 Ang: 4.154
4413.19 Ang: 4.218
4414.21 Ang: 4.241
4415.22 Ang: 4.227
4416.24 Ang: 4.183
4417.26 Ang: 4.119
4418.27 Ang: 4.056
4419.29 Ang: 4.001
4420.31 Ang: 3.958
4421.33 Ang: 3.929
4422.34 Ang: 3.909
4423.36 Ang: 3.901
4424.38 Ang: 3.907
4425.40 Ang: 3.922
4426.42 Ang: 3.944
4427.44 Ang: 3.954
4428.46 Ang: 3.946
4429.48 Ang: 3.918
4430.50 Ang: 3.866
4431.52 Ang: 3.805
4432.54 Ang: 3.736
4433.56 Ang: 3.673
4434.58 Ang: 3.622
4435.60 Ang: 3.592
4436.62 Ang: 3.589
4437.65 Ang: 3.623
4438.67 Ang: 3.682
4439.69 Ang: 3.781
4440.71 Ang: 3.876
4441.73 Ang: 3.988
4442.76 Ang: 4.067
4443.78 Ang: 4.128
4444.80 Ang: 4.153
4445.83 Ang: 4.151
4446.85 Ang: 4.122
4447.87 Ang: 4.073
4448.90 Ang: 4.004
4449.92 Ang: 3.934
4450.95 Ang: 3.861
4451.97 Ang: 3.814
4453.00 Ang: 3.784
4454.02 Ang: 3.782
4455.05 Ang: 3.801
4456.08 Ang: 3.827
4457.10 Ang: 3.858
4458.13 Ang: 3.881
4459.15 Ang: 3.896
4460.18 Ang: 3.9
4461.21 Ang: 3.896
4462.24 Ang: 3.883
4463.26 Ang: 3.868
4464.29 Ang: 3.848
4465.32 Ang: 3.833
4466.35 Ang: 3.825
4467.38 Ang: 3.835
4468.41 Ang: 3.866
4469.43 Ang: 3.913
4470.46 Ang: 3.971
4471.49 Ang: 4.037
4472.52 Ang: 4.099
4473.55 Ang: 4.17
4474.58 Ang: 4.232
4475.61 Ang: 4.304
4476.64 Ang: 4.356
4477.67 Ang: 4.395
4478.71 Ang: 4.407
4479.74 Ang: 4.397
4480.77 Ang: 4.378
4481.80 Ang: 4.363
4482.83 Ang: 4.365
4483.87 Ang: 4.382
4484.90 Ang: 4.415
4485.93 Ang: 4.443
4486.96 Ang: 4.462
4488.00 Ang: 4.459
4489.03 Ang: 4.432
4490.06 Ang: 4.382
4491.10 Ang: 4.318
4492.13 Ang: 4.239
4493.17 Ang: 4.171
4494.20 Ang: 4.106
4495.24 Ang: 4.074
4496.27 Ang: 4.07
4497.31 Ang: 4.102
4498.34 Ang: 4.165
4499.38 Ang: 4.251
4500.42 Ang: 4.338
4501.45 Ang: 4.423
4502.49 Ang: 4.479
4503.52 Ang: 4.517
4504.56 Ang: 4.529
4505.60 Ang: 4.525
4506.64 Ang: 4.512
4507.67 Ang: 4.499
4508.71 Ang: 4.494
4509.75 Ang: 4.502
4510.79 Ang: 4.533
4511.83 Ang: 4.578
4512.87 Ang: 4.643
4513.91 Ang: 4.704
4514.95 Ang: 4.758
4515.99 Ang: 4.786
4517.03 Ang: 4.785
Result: 1.1 Ang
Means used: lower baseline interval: 3.93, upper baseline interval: 4.39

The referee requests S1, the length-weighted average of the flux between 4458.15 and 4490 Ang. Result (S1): 4.15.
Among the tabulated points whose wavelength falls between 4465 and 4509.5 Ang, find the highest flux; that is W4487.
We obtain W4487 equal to 4.529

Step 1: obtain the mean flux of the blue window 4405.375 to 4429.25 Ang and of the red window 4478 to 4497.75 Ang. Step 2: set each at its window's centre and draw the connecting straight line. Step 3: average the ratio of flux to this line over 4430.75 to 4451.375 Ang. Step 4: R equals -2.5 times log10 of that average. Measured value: 0.06 mag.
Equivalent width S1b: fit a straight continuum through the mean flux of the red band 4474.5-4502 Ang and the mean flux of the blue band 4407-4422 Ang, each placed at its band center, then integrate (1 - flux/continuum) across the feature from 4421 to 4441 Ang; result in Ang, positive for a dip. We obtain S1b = 1.5 Ang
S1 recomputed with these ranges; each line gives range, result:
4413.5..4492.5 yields 4.02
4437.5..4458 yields 3.92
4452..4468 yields 3.84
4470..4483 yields 4.27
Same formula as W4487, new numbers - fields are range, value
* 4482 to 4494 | 4.462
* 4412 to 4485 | 4.415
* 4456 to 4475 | 4.232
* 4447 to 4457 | 4.073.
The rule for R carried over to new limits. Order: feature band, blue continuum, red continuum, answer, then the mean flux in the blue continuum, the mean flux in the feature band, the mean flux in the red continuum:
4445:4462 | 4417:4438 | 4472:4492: 0.05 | 3.85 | 3.91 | 4.35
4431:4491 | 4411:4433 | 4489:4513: 0.04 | 4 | 4.02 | 4.36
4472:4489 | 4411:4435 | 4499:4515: 0.00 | 3.97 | 4.35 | 4.51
